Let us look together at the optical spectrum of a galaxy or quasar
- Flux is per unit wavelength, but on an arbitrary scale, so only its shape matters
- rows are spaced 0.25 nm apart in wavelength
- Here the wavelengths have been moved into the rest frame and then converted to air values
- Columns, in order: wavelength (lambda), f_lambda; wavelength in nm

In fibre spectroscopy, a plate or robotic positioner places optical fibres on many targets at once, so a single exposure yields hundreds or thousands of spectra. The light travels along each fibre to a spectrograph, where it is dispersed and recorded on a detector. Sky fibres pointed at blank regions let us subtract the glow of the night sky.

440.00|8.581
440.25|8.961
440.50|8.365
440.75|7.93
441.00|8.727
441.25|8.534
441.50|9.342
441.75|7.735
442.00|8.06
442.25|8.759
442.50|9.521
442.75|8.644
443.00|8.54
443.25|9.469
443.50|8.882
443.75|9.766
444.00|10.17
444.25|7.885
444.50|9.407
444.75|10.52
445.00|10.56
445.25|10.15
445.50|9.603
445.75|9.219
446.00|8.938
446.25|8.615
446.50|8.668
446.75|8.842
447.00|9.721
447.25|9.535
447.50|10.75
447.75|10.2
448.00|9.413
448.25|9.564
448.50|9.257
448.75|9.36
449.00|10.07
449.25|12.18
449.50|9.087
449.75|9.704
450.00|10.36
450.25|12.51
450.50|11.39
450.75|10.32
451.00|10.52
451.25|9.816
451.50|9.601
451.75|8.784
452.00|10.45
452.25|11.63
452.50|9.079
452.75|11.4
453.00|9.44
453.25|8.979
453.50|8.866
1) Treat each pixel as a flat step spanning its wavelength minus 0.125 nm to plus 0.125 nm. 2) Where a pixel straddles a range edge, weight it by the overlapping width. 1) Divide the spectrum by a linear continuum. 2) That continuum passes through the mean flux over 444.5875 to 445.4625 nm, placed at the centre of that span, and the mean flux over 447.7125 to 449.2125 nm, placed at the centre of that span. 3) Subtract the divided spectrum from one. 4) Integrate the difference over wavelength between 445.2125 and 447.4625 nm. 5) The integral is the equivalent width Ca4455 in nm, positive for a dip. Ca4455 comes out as 0.18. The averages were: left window 10.3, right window 9.76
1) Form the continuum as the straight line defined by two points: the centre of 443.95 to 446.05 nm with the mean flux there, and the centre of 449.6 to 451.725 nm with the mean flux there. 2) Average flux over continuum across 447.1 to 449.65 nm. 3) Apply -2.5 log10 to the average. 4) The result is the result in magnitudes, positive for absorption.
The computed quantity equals 0.02 mag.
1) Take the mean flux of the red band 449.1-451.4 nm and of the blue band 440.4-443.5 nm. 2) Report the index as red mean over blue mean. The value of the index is 1.2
